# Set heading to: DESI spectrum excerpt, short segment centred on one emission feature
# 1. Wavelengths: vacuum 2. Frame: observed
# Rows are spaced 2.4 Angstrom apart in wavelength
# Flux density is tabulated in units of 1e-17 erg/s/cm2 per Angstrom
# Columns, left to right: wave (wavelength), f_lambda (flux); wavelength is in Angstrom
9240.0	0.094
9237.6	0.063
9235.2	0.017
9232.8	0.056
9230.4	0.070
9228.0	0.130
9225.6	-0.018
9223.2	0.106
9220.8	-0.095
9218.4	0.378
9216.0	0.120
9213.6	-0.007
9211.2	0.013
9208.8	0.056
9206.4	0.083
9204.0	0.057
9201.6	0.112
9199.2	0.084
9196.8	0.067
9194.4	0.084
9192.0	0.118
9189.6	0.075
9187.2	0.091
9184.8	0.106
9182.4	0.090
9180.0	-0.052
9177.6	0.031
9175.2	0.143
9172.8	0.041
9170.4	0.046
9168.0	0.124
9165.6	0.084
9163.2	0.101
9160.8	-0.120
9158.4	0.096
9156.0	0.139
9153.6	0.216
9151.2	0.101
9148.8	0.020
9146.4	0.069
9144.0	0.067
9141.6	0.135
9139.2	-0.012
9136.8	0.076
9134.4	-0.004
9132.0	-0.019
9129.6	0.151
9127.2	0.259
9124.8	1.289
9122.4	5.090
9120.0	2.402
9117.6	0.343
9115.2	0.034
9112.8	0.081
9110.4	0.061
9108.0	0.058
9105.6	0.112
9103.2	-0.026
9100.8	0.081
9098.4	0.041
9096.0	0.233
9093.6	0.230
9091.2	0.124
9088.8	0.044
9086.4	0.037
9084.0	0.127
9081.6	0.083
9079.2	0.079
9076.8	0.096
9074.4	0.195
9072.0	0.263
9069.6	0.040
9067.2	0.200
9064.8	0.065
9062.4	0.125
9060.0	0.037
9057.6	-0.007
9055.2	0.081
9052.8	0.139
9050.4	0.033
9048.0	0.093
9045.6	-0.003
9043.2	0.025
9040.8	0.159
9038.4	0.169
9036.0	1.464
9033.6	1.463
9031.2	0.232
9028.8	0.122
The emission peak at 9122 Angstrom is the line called [O III]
